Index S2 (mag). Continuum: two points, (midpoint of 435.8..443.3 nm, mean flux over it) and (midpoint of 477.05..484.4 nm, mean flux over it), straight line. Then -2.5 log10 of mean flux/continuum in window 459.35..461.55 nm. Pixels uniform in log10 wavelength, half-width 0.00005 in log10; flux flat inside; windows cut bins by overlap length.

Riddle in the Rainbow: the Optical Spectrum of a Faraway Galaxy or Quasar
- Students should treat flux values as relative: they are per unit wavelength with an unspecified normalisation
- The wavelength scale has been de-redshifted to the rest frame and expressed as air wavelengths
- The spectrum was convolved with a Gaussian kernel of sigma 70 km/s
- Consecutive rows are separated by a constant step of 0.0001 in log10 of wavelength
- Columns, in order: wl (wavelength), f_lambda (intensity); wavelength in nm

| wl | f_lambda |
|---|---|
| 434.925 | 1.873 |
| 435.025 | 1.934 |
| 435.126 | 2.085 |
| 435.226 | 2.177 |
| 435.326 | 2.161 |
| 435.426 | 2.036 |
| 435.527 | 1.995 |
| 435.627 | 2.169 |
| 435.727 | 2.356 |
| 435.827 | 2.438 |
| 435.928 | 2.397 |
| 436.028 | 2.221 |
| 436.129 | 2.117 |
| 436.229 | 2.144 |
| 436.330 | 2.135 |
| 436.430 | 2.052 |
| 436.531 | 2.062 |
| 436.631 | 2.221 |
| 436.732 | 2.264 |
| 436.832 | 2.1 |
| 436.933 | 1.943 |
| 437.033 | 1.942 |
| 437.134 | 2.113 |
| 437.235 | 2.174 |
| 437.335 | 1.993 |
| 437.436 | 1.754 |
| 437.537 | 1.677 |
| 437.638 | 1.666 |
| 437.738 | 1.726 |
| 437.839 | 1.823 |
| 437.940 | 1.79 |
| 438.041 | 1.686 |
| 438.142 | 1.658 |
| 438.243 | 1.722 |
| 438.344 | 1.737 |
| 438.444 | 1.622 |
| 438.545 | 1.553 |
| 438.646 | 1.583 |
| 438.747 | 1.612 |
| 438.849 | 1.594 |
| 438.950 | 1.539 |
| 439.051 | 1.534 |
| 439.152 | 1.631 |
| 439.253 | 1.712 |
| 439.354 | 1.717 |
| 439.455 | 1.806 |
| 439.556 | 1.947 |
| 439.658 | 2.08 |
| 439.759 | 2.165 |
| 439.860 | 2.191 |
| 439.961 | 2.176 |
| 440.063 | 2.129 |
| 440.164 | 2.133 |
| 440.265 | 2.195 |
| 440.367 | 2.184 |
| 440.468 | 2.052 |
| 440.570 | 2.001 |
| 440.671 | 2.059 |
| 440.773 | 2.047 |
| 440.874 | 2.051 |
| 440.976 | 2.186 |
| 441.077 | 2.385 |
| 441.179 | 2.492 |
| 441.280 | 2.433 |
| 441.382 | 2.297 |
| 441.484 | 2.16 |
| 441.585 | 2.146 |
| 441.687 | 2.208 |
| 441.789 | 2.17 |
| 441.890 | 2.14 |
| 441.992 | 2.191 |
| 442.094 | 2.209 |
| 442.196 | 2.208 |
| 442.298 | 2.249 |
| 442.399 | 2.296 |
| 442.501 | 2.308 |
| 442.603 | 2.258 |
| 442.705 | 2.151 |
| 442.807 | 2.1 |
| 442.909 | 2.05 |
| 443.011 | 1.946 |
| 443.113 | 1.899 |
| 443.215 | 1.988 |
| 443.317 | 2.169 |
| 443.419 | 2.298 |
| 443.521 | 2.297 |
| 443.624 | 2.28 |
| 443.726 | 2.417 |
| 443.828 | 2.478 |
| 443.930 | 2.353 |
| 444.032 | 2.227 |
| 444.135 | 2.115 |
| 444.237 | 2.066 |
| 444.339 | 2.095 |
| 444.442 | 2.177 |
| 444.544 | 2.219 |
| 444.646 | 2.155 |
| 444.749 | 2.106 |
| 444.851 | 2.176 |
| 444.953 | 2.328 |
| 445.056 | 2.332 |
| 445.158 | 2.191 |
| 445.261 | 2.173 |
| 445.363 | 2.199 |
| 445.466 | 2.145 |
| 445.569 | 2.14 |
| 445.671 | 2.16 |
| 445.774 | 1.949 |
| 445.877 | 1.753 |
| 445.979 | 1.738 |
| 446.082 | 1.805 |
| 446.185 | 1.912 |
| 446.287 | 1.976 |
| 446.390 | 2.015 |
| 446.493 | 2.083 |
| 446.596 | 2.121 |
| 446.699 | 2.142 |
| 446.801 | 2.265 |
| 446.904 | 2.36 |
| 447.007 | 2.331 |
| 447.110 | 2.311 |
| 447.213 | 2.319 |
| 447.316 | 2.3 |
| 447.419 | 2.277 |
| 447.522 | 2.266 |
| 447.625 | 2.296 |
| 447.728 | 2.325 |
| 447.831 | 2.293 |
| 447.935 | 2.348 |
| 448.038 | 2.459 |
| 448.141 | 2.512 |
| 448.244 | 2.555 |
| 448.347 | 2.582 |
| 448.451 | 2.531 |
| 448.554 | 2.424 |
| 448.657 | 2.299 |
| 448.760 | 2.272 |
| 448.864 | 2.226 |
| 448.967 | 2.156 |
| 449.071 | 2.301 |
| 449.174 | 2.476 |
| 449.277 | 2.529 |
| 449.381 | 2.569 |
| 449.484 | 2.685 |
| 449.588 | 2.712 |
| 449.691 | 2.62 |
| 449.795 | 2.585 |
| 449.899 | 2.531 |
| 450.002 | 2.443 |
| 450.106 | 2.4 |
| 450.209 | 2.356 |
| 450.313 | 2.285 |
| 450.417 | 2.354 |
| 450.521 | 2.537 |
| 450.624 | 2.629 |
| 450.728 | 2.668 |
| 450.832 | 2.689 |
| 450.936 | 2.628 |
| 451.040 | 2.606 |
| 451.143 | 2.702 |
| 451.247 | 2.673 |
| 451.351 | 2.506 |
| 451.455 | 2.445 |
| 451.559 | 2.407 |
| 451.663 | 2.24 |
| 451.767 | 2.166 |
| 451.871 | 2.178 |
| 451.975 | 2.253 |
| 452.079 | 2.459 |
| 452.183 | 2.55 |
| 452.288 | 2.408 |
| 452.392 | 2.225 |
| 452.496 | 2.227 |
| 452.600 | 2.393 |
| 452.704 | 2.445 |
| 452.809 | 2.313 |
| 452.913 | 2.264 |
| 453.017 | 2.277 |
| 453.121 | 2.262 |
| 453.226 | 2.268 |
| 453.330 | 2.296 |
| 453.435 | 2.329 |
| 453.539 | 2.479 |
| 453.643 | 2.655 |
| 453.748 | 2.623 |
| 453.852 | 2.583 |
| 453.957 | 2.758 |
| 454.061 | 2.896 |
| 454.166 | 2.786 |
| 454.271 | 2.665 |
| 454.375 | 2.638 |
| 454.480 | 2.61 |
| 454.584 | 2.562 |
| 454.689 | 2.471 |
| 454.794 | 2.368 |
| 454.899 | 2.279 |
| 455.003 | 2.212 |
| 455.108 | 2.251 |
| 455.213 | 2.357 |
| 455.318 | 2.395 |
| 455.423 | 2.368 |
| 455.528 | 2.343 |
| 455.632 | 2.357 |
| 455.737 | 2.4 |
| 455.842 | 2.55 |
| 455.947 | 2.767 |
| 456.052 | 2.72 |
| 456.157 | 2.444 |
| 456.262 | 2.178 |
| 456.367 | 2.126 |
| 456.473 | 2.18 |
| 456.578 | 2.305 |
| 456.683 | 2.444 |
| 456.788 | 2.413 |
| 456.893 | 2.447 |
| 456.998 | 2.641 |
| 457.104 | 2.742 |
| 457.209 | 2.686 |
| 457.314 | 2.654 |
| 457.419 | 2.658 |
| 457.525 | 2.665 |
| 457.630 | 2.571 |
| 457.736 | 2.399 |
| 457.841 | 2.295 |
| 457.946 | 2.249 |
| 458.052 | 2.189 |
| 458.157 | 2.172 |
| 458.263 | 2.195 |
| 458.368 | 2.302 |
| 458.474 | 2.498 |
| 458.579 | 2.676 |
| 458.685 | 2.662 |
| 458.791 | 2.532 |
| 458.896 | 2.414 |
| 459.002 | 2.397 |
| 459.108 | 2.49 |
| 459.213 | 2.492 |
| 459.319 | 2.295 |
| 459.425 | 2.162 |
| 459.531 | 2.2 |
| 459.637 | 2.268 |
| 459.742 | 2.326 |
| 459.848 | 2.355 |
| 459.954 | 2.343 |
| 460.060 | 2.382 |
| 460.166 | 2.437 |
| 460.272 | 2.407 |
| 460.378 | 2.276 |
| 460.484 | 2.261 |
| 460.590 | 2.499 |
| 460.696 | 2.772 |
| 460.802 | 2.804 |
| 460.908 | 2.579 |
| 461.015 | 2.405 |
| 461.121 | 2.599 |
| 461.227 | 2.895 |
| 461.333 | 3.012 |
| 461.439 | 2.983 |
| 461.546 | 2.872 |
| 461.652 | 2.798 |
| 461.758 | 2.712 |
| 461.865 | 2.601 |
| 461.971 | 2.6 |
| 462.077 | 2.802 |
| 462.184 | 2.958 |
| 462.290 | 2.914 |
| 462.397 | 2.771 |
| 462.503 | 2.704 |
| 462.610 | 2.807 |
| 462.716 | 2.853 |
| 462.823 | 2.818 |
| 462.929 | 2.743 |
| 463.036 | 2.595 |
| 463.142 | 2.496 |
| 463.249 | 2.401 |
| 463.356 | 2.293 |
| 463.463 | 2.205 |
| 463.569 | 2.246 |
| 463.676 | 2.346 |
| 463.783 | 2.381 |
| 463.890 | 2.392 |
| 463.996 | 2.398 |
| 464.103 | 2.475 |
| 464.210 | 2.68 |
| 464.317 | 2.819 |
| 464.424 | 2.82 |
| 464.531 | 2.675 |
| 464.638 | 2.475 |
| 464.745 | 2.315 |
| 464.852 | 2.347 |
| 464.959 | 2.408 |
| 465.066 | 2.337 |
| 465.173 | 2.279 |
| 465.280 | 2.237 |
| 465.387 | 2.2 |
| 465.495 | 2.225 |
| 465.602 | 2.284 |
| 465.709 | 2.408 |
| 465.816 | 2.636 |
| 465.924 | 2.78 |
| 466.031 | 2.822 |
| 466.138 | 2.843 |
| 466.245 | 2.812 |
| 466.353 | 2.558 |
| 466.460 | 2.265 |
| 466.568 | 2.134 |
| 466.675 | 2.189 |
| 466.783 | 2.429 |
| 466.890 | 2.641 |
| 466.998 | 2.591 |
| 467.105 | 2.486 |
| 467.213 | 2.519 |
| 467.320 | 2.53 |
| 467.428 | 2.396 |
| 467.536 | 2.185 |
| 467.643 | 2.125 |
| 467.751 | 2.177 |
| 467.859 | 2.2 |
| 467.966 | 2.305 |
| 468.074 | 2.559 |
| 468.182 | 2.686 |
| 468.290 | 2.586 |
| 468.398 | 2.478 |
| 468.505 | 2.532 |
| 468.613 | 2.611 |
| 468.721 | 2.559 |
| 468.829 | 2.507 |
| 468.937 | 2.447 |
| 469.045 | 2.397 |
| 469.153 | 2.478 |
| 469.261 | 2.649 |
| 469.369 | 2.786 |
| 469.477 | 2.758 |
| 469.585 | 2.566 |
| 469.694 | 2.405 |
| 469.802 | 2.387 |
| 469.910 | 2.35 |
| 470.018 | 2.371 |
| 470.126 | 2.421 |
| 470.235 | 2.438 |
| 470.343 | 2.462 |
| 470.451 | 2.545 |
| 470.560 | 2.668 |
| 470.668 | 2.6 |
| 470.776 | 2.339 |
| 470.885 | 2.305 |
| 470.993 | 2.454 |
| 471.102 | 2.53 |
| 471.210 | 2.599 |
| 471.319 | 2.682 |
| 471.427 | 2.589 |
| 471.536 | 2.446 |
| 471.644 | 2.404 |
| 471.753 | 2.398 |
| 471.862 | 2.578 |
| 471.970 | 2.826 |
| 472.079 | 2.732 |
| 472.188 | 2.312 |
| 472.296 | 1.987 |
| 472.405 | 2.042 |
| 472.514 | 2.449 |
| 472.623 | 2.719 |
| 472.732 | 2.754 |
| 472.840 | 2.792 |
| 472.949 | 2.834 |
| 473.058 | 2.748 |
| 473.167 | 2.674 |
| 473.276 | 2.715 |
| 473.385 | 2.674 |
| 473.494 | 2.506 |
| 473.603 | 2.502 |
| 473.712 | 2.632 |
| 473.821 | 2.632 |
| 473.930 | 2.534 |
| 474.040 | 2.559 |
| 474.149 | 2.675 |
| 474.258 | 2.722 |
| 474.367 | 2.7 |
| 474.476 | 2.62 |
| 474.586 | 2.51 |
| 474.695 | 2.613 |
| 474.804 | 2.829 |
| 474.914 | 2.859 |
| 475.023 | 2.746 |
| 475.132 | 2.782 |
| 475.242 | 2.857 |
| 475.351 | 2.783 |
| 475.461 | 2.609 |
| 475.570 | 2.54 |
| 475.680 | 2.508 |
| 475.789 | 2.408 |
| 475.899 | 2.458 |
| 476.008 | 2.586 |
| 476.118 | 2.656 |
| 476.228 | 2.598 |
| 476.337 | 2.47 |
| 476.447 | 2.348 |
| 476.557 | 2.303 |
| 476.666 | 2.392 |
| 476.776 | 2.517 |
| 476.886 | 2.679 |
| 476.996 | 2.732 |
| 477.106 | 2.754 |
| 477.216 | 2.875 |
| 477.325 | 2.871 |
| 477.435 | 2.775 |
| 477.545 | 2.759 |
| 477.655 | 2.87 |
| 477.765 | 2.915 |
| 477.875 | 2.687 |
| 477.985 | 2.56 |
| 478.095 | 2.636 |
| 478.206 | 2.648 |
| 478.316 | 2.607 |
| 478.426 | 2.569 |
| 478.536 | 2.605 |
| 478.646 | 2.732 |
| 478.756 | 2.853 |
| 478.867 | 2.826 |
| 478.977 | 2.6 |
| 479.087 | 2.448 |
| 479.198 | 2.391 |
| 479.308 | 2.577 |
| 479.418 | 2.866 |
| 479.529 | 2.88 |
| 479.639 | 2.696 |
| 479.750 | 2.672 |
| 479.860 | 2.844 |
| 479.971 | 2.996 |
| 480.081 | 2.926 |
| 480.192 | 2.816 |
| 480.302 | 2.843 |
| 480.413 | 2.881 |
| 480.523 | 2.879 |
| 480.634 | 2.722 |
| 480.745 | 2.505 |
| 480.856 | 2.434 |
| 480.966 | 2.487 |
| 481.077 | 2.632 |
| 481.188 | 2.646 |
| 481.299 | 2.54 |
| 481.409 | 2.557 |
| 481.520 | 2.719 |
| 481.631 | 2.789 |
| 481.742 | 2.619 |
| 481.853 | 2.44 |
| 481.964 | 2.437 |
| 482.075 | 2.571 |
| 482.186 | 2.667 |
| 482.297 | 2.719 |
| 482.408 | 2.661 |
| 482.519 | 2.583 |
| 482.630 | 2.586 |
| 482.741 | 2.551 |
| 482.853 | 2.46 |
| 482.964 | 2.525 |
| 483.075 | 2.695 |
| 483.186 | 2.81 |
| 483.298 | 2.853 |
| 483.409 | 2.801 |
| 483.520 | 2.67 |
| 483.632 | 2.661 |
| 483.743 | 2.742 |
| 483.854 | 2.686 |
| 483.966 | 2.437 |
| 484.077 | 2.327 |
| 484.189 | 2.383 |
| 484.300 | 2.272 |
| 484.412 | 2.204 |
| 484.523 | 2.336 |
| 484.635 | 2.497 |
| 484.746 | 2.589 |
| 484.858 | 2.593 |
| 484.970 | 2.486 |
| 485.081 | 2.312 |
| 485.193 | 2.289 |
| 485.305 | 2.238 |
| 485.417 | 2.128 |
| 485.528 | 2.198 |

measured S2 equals -0.07 mag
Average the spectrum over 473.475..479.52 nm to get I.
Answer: 2.64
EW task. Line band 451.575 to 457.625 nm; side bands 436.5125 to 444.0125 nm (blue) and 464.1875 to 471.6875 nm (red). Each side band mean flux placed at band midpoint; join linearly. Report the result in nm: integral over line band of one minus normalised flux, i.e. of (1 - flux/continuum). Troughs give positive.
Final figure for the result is -0.48 nm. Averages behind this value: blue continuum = 2.03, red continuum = 2.48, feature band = 2.44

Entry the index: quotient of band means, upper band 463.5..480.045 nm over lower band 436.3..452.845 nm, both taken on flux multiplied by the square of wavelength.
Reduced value 1.3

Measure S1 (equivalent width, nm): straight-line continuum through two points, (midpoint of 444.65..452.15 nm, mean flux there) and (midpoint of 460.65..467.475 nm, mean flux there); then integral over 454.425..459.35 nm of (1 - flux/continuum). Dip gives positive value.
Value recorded 0.05 nm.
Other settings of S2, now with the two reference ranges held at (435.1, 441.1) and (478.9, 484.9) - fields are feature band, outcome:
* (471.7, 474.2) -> -0.04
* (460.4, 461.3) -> -0.13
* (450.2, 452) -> -0.14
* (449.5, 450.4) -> -0.16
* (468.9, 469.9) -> -0.04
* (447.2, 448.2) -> -0.11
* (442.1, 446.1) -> -0.05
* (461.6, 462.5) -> -0.19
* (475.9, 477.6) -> -0.03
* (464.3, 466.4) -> -0.06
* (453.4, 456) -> -0.13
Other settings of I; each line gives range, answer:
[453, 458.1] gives 2.47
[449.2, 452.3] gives 2.49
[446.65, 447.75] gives 2.29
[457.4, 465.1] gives 2.52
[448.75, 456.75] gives 2.45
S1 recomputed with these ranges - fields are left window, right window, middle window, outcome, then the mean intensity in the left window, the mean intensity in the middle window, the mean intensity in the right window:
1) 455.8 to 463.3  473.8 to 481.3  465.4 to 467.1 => 0.055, 2.53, 2.5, 2.67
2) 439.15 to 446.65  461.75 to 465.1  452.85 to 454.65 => -0.122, 2.13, 2.53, 2.57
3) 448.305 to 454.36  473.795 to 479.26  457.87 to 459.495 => 0.089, 2.46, 2.38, 2.64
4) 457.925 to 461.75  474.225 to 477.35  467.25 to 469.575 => 0.078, 2.48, 2.48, 2.63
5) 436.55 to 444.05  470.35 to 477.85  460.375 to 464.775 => -0.398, 2.03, 2.63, 2.6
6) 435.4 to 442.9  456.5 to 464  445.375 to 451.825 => -0.265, 2.03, 2.34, 2.52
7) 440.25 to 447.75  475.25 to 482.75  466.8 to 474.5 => 0.055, 2.17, 2.52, 2.65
